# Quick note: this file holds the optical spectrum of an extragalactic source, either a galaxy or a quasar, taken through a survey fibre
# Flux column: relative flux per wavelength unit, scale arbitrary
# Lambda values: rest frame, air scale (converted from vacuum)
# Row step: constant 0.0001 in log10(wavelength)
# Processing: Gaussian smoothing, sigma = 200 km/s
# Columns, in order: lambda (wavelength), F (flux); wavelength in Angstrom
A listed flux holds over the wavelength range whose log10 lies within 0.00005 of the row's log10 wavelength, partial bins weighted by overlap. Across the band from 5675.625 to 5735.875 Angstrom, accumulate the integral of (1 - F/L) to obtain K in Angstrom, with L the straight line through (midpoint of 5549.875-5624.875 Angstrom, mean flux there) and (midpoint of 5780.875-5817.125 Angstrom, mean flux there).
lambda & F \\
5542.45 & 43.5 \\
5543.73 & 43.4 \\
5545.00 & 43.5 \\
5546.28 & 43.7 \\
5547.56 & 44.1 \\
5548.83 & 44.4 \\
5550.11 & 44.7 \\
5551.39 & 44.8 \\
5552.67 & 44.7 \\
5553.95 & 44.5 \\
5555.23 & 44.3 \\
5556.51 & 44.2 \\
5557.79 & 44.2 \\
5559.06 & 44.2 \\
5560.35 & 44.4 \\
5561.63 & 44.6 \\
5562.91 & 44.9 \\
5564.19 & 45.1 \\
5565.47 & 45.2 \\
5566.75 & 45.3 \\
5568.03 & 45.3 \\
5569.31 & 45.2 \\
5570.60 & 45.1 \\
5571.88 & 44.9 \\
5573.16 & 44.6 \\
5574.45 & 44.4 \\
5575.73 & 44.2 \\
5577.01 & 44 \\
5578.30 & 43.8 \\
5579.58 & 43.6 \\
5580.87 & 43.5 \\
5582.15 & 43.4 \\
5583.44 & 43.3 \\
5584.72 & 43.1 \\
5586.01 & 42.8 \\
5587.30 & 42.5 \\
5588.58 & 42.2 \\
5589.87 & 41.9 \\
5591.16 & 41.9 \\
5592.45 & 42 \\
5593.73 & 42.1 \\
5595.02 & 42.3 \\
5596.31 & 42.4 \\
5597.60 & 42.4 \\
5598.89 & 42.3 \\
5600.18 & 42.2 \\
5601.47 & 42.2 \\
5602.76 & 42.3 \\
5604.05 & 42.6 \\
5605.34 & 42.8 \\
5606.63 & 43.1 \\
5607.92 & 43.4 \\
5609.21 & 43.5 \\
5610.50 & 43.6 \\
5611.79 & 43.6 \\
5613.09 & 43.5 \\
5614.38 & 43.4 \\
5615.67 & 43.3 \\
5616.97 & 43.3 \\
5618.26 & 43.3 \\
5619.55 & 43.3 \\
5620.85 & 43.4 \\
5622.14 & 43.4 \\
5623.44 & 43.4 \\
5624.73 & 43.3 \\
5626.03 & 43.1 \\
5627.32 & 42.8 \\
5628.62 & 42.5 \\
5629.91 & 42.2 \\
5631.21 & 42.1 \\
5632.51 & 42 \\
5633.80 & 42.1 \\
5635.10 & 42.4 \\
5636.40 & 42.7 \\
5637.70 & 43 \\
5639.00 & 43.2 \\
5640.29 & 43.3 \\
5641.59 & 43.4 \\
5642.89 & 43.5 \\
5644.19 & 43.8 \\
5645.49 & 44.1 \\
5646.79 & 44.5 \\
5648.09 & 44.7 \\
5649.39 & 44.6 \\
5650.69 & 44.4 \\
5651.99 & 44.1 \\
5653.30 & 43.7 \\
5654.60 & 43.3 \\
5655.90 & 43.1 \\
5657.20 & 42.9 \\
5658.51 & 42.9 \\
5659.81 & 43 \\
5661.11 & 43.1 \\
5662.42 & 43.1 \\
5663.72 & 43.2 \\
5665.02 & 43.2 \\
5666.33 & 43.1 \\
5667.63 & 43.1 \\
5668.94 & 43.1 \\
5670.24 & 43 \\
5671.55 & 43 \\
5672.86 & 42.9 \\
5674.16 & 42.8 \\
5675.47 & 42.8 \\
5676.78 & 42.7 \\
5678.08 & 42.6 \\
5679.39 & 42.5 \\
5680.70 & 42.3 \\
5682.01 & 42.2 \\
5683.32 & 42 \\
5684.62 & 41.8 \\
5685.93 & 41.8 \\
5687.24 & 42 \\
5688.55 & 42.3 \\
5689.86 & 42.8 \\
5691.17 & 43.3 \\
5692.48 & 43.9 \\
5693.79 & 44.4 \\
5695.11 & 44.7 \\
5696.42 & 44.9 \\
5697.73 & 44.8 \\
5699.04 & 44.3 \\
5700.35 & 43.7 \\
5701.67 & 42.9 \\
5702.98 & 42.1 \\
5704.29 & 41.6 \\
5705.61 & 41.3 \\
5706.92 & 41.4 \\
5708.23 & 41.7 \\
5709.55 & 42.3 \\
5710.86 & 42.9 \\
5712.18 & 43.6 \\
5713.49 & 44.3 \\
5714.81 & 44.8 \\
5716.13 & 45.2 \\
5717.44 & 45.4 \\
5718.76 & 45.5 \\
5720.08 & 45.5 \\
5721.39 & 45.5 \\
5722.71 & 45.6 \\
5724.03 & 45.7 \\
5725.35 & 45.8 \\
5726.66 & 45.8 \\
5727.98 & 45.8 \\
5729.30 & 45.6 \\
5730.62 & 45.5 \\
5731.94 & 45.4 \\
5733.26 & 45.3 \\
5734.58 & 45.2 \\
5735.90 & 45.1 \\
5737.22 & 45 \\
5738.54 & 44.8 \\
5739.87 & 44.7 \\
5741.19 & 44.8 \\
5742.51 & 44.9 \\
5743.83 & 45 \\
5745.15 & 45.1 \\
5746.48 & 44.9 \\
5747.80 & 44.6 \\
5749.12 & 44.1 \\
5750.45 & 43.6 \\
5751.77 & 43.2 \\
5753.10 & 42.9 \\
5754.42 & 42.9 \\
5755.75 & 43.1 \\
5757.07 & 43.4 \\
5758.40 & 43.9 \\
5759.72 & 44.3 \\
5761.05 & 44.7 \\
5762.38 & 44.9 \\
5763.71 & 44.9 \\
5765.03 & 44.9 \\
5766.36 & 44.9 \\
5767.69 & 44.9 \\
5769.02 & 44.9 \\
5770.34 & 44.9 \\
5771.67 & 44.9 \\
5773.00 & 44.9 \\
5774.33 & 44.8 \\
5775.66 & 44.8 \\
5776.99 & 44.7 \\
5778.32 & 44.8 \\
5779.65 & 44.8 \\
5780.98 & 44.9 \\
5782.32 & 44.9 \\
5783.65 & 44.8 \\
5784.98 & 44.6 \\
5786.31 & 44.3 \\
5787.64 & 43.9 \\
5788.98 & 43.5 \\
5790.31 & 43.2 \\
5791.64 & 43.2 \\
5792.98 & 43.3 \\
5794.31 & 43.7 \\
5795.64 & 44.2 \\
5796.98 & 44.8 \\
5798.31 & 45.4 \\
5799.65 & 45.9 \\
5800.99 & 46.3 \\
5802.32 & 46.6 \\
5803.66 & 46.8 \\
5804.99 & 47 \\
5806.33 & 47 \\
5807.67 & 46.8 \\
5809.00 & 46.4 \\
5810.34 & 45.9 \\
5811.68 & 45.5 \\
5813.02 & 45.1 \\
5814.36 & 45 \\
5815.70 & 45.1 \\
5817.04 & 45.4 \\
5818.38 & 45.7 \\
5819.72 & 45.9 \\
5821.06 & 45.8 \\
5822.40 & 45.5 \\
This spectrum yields 0.9 Angstrom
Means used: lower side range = 43.6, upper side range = 45.1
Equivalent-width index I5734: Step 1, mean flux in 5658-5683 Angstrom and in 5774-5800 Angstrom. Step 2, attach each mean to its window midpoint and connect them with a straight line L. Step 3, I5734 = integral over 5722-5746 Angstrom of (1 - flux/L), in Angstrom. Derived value -0.9 Angstrom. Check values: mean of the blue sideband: 42.9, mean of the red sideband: 44.4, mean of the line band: 45.3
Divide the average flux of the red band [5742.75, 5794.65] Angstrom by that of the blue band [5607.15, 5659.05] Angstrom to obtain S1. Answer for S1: 1.02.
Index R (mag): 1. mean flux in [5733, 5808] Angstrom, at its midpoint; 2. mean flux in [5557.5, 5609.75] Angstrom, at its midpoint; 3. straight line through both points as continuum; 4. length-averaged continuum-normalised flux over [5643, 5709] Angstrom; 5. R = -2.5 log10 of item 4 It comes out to 0.024 mag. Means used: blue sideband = 43.5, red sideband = 44.7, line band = 43.1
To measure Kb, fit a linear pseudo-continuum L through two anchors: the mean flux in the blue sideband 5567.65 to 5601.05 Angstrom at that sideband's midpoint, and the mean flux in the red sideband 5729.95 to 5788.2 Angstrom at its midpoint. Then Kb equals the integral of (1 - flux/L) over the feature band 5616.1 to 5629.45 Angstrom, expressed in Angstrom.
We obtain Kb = 0.12 Angstrom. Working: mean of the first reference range 43.3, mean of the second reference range 44.6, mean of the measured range 43.2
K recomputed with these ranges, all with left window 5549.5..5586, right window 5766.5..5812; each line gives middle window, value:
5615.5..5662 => 1.4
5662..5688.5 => 1.2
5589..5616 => 1.1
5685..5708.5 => 0.9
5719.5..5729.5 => -0.2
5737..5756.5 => 0.3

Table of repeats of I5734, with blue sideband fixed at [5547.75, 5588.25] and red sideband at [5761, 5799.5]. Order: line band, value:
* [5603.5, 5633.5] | 0.9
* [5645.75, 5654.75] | 0.0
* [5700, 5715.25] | 0.6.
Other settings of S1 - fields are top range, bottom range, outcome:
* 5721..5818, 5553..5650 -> 1.03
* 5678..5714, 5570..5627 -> 0.99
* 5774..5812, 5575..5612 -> 1.05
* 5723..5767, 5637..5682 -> 1.03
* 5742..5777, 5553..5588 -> 1.00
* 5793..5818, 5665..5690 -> 1.07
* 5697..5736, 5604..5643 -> 1.03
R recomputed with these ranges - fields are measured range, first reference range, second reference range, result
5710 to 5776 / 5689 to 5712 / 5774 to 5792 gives -0.02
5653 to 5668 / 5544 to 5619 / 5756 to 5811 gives 0.02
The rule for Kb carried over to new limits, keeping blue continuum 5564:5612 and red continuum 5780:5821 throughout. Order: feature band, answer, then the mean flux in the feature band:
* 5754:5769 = 0.2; 44.3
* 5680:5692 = 0.5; 42.3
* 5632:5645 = 0.2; 43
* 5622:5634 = 0.3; 42.7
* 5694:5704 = 0.1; 43.8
